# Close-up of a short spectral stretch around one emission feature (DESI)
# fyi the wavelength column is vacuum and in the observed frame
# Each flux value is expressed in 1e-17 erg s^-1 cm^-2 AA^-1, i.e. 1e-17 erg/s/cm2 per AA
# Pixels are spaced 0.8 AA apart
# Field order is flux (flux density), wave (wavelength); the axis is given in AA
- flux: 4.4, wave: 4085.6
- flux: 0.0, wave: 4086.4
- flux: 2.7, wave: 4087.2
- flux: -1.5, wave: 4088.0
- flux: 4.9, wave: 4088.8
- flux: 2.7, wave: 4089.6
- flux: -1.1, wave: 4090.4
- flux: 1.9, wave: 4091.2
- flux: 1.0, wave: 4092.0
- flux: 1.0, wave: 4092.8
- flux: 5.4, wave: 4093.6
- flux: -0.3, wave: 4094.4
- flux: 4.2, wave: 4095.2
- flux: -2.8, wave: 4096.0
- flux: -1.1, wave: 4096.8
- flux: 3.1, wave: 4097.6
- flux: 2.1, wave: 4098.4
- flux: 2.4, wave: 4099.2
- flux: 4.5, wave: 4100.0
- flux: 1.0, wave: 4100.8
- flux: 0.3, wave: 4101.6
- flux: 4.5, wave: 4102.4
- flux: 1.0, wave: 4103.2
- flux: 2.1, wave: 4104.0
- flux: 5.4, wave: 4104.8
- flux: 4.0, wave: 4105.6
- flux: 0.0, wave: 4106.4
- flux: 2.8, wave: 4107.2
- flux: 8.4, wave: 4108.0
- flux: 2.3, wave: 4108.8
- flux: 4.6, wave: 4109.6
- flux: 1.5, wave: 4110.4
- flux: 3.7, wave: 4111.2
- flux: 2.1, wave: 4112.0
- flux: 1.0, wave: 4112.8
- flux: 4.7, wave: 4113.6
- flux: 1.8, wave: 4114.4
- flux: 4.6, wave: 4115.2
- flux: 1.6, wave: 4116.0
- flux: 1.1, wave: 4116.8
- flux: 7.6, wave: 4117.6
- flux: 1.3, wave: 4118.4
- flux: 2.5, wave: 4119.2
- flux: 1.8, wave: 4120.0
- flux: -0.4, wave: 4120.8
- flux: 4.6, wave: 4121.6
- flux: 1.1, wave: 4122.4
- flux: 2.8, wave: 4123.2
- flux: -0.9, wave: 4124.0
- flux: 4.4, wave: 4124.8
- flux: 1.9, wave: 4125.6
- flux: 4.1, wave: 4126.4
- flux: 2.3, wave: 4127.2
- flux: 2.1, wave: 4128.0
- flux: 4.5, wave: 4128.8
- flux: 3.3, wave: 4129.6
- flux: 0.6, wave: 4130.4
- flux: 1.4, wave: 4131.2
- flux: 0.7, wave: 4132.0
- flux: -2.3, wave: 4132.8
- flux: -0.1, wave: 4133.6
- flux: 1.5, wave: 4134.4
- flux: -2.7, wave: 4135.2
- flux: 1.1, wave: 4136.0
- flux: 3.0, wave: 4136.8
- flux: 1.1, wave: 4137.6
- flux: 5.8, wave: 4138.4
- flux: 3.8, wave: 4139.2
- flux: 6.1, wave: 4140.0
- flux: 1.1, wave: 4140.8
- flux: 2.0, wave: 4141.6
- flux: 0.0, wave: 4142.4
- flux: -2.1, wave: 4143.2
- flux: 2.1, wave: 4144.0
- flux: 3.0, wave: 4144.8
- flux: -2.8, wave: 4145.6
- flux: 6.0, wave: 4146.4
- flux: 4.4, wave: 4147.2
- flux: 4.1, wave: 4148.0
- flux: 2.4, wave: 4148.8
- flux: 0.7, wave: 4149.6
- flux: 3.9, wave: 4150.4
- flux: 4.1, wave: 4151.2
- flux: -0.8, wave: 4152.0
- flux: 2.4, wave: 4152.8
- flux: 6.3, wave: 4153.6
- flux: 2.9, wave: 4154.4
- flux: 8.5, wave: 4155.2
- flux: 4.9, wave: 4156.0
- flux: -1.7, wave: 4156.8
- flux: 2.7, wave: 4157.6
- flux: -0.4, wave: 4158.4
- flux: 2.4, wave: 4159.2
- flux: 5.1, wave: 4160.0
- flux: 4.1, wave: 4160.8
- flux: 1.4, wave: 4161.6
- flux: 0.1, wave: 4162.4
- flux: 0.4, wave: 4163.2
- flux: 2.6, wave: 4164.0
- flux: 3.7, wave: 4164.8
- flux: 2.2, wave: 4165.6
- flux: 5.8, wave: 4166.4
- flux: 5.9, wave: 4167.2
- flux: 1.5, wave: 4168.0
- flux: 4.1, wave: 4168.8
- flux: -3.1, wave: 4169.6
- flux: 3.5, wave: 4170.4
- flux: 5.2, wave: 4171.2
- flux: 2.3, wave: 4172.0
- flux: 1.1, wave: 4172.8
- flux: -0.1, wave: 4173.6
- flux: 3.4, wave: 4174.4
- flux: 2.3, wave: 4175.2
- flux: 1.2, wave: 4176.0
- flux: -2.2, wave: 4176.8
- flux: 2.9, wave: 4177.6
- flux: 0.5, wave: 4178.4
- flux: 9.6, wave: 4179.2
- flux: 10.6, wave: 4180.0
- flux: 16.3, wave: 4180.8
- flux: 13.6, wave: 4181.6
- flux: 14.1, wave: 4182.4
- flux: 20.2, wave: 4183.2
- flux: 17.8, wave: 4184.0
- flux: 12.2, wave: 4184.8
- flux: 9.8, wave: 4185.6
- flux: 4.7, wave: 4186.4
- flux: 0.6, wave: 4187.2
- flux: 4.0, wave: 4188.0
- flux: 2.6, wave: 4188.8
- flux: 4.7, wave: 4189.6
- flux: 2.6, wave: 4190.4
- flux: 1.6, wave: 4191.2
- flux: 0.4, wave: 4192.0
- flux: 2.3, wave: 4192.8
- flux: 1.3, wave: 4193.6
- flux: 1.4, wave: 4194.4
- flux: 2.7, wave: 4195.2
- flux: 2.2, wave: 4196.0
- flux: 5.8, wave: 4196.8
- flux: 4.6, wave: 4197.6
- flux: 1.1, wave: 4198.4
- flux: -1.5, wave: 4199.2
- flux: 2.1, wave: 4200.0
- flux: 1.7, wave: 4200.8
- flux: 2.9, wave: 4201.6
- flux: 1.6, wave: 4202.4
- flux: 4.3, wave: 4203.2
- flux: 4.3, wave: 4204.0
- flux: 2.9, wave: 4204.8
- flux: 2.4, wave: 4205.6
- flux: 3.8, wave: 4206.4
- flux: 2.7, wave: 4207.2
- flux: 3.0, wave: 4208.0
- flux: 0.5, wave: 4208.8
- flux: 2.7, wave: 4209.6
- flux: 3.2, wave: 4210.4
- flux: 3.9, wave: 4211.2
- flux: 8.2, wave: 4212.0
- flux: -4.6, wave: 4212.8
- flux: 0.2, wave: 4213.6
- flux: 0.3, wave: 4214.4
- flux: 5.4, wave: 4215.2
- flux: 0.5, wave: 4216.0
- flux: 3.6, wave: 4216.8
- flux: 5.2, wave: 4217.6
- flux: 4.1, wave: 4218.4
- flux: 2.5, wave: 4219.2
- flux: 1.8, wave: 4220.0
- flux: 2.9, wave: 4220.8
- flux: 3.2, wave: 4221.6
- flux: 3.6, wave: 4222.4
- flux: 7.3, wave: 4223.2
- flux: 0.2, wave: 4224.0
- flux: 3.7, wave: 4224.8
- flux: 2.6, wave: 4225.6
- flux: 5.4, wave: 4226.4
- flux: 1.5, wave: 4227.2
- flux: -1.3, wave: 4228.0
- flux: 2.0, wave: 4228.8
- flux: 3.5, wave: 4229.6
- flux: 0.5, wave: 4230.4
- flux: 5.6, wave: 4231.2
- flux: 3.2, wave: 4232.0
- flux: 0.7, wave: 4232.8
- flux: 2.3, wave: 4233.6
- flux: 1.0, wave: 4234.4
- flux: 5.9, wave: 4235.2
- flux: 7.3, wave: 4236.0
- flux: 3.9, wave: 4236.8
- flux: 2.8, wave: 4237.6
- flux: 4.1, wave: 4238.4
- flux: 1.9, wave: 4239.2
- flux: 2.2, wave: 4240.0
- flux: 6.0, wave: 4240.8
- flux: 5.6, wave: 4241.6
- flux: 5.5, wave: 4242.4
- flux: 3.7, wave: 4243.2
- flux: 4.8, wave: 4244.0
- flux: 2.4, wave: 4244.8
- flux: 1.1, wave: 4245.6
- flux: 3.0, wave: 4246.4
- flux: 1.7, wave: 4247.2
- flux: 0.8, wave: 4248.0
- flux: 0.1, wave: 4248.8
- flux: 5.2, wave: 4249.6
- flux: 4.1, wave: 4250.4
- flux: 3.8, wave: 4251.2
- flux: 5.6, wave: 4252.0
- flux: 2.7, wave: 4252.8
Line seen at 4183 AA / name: [O II] 3727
